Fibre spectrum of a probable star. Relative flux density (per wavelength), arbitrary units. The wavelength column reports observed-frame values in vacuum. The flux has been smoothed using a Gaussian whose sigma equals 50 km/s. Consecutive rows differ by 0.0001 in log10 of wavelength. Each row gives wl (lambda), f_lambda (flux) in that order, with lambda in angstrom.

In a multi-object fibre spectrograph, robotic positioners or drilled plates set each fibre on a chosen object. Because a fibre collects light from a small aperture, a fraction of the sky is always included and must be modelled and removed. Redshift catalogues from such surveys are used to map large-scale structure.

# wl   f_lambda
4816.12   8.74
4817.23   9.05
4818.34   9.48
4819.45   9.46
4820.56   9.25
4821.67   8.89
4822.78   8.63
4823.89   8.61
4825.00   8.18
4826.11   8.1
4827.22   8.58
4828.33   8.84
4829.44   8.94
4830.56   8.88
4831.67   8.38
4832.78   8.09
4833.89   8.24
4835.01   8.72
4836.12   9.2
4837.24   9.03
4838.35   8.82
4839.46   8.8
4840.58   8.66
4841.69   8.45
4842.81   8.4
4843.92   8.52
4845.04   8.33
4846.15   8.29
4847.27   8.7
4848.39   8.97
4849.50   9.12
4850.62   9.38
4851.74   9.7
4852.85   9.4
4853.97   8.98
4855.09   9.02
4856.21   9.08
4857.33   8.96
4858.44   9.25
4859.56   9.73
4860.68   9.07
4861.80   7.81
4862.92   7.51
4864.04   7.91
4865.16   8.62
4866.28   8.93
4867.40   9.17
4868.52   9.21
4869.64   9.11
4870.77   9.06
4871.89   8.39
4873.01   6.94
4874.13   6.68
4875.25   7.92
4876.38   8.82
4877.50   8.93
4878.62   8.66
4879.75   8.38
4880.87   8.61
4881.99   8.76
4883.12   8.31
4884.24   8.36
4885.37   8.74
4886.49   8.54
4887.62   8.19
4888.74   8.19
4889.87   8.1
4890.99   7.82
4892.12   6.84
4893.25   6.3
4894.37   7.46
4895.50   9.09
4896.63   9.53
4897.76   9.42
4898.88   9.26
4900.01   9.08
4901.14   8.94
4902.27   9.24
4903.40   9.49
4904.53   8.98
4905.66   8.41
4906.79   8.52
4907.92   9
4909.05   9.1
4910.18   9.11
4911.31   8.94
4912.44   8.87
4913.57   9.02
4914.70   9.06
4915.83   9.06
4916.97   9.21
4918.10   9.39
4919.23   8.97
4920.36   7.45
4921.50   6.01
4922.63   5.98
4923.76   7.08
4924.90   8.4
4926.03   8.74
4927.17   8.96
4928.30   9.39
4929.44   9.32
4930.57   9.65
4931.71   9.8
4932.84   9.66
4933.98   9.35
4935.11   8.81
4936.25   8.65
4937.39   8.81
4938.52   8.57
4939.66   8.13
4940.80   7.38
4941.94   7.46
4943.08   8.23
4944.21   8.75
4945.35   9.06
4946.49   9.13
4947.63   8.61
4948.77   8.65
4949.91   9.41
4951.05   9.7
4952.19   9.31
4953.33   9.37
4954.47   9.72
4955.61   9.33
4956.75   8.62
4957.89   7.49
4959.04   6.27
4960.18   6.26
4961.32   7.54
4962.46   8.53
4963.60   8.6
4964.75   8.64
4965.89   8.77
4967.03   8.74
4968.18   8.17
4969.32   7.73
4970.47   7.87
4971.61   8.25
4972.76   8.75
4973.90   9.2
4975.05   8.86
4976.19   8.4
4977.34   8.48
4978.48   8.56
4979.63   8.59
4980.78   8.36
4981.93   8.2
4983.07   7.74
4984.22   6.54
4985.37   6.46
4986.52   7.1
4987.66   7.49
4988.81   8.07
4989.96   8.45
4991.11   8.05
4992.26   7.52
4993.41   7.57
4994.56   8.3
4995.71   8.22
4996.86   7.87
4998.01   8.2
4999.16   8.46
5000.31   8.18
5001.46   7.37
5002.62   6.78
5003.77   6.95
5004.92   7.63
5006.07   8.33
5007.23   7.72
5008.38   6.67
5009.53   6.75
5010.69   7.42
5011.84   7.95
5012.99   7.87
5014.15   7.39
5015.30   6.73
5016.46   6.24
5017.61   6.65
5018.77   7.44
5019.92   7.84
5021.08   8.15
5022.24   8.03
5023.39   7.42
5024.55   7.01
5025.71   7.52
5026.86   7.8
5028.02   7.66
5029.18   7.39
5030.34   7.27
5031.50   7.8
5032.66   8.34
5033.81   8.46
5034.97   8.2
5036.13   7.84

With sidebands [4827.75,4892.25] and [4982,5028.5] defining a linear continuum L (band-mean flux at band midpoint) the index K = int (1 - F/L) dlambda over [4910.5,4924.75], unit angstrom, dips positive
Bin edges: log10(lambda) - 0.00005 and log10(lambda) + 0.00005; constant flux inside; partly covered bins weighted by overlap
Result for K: -0.1 angstrom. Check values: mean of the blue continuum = 8.61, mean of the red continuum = 7.55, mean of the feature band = 8.27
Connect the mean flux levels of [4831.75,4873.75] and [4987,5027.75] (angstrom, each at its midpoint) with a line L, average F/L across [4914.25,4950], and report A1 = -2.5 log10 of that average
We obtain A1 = -0.06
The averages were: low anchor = 8.73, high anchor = 7.6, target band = 8.58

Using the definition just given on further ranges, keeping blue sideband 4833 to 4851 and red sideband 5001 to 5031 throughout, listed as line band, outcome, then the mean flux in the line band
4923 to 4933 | -0.111 mag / 8.92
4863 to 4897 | 0.015 mag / 8.3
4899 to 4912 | -0.096 mag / 8.99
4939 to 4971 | -0.075 mag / 8.41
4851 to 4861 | -0.079 mag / 9.25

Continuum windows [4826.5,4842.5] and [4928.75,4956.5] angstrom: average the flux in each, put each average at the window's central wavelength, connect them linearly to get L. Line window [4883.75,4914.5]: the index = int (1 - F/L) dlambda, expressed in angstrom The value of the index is 0.77 angstrom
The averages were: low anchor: 8.68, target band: 8.62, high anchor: 8.95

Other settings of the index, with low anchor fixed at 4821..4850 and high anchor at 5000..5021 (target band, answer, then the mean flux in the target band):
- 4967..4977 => -1.06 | 8.42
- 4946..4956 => -1.89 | 9.25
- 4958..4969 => -0.34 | 7.92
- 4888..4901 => -0.17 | 8.3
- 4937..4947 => -0.68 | 8.38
